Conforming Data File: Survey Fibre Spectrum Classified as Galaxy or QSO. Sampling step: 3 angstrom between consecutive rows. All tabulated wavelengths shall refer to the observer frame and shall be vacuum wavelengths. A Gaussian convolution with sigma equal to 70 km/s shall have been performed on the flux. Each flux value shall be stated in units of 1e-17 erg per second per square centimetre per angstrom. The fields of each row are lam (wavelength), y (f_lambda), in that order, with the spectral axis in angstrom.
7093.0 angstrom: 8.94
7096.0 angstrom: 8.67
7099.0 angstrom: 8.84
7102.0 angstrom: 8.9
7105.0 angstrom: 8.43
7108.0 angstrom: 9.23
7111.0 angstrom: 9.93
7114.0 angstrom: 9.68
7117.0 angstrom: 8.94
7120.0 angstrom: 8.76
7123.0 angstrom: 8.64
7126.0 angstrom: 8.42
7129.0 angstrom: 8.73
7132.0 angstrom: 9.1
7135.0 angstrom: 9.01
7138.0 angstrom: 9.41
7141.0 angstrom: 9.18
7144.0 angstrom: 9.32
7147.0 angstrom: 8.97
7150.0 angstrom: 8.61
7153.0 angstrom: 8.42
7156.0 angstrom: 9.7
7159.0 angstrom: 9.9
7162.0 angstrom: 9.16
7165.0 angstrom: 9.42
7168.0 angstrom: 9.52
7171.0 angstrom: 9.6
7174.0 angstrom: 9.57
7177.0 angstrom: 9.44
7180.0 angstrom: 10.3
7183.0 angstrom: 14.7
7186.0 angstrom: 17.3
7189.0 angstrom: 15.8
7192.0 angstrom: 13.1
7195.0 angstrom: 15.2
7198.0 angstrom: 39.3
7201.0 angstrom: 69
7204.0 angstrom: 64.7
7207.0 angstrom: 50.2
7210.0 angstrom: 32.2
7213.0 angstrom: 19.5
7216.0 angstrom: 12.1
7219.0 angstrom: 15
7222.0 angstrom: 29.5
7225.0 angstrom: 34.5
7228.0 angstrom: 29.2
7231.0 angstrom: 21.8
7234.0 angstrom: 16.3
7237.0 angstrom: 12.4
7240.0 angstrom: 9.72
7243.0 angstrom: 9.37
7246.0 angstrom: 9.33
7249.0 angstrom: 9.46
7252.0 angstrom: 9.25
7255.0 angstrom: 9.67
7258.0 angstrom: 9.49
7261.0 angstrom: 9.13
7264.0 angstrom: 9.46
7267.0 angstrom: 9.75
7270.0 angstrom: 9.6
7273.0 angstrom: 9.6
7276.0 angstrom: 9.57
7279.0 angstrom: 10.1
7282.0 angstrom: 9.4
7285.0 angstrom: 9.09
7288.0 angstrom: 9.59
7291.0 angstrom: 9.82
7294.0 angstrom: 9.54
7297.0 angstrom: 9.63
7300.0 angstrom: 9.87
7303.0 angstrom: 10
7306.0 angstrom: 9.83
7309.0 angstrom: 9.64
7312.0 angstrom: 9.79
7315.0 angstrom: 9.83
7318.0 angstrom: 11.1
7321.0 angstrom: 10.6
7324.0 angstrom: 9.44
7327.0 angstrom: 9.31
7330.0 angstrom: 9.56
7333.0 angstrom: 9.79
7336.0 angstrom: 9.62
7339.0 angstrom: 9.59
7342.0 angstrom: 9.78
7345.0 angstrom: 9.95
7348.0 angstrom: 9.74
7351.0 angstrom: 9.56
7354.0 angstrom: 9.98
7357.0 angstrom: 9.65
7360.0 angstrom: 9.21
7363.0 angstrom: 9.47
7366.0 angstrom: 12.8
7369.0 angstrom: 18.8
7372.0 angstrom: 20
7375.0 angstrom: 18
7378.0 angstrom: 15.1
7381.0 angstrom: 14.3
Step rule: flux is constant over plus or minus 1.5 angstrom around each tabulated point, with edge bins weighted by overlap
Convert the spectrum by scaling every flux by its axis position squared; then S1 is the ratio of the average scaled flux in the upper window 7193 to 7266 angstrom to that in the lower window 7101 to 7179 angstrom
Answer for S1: 2.52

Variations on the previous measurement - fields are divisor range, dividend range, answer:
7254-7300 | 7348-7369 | 1.14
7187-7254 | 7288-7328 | 0.42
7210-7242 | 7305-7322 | 0.51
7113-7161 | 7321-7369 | 1.19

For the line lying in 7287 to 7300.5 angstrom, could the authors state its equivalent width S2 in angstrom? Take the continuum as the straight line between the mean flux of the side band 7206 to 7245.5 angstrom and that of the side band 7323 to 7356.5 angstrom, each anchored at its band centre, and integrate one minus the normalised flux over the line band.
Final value 4.5 angstrom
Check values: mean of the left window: 21.8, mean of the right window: 9.67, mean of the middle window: 9.68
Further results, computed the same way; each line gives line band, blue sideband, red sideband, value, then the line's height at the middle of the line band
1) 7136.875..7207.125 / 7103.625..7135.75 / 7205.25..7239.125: 2.9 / 17.1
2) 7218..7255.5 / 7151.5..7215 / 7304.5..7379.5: 2.7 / 17.8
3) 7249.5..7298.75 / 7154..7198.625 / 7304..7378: 9.6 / 11.8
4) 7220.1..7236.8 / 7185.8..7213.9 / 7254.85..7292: 0.2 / 24.9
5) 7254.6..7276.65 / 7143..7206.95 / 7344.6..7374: 8.3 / 15.3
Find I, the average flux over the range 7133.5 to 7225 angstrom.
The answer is 18.8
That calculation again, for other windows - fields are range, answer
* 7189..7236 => 30.1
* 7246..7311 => 9.59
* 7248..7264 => 9.4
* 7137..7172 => 9.26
